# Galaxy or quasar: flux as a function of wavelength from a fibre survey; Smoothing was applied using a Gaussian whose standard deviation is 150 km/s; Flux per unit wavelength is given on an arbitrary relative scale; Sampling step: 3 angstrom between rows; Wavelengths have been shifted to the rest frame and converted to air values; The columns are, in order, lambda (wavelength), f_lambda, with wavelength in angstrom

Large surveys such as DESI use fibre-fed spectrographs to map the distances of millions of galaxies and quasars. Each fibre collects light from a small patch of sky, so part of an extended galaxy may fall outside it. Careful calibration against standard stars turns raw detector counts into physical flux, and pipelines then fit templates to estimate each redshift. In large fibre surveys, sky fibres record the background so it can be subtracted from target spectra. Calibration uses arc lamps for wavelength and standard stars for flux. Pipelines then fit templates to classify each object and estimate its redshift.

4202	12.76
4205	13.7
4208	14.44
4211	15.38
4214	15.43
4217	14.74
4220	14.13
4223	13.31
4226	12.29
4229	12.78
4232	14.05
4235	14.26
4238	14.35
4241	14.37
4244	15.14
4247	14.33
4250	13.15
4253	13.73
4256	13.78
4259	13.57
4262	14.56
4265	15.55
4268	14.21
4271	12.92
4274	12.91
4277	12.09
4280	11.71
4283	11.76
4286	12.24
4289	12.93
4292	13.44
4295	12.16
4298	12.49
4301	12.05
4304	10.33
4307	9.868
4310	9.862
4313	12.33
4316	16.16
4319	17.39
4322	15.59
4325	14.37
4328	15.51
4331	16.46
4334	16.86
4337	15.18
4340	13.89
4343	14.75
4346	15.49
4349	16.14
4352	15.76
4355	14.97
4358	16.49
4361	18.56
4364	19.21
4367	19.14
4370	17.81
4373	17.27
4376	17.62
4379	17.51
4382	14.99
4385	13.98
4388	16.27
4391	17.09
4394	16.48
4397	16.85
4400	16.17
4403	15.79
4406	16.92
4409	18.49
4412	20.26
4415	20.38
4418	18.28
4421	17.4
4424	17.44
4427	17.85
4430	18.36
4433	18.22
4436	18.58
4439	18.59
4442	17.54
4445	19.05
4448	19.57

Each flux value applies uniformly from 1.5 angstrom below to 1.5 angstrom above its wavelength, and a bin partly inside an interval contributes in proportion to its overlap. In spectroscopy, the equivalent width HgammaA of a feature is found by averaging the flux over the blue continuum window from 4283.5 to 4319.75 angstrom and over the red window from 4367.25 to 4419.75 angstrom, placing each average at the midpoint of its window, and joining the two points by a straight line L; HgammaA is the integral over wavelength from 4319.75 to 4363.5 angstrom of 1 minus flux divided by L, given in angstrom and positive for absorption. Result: -3.9 angstrom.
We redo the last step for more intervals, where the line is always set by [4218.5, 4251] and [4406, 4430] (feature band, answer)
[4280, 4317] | 8.10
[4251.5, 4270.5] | 0.45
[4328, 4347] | 1.14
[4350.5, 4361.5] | 0.43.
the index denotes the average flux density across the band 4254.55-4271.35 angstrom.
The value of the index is 14.2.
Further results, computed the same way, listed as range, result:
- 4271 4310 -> 12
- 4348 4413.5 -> 17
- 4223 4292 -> 13.5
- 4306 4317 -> 12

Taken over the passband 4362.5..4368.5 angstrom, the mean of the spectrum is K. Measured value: 19.2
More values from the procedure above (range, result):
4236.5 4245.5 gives 14.6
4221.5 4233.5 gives 13.1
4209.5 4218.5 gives 15.2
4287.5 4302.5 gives 12.6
